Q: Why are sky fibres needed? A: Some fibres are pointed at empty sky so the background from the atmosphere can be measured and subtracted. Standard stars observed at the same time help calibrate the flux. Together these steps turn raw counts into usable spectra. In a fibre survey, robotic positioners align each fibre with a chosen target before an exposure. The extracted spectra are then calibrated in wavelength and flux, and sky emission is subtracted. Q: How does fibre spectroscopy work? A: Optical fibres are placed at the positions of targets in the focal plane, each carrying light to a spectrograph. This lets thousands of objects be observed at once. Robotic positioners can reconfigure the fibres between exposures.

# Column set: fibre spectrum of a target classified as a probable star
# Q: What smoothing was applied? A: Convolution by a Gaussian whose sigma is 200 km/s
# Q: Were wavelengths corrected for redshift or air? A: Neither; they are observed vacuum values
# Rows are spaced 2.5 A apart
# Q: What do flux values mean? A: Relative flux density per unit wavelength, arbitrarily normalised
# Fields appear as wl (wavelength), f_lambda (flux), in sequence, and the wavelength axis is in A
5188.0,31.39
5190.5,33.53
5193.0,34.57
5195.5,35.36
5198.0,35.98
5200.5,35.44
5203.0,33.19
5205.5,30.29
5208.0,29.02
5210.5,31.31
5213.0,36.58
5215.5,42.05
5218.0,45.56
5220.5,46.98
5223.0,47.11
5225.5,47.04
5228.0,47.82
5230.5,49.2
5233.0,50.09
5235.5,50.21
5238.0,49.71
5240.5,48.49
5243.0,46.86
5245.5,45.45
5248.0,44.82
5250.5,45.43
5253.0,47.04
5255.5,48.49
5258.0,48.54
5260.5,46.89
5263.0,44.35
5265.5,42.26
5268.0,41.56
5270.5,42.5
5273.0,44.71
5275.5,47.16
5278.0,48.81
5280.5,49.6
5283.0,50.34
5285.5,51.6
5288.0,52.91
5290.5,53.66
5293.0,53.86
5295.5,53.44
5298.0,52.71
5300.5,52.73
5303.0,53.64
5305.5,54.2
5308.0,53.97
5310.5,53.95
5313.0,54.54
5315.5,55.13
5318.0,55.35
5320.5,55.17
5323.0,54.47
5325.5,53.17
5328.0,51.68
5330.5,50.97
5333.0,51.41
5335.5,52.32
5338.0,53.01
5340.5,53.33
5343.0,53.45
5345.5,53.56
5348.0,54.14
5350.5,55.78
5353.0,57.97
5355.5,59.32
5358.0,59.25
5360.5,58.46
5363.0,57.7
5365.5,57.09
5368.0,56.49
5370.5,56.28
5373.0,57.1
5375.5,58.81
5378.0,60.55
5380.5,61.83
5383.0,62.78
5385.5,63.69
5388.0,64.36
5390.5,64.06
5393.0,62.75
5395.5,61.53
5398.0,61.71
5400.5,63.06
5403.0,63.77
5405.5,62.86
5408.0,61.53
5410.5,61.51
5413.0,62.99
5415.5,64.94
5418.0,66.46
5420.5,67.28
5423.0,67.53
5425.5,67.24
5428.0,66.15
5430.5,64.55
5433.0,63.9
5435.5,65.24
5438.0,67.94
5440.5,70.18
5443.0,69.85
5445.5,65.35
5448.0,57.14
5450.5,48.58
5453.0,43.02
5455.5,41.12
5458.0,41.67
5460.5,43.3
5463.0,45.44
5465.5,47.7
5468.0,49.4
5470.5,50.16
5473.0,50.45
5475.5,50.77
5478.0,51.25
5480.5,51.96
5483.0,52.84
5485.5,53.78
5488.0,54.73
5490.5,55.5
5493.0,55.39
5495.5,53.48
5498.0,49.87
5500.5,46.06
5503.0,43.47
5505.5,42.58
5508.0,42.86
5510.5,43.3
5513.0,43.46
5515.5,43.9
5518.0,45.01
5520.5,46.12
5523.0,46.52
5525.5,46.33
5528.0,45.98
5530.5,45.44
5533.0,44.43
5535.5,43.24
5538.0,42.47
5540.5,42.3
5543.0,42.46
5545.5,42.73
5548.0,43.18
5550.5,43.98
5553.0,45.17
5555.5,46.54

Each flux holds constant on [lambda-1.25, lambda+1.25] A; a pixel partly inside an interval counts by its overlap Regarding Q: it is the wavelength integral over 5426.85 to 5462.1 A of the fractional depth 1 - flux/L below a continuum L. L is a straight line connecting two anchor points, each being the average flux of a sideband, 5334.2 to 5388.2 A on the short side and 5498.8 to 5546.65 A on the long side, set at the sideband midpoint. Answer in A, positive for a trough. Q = -4.7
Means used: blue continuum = 57.5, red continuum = 44.2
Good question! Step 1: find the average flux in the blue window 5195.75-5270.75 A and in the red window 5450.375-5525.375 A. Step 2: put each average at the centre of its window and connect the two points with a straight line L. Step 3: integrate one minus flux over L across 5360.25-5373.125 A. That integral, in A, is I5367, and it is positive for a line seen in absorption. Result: -3.2 A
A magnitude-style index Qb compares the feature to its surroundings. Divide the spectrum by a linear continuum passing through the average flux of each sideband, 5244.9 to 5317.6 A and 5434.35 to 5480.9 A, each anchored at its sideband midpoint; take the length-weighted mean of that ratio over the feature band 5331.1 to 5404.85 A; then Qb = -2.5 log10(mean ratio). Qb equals -0.14 mag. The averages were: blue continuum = 49.6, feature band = 58.4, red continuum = 53.2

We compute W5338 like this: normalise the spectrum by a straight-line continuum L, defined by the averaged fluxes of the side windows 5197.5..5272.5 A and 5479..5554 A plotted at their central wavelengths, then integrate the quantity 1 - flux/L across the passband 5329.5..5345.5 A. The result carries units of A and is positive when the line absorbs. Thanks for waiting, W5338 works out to -2.8 A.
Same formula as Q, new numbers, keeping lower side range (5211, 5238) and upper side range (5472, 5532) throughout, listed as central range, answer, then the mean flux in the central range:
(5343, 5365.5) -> -4.64 A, 56.8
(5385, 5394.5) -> -3.26 A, 63.7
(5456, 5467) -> 0.83 A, 44.4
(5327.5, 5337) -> -0.95 A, 51.6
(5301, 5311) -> -1.53 A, 53.8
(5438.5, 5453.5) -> -3.88 A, 60.3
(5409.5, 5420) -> -3.67 A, 64.3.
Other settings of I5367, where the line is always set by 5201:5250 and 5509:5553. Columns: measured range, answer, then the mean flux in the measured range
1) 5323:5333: -2.0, 52.2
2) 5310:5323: -3.4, 54.8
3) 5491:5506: -1.7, 49.1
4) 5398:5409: -4.8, 62.7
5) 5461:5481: -2.4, 49.3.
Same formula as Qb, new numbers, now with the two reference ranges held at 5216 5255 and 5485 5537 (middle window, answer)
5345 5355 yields -0.18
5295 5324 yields -0.15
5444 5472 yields -0.03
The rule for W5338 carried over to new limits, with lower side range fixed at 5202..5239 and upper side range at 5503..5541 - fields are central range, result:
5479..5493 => -3.1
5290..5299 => -2.2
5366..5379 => -4.3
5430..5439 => -4.5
